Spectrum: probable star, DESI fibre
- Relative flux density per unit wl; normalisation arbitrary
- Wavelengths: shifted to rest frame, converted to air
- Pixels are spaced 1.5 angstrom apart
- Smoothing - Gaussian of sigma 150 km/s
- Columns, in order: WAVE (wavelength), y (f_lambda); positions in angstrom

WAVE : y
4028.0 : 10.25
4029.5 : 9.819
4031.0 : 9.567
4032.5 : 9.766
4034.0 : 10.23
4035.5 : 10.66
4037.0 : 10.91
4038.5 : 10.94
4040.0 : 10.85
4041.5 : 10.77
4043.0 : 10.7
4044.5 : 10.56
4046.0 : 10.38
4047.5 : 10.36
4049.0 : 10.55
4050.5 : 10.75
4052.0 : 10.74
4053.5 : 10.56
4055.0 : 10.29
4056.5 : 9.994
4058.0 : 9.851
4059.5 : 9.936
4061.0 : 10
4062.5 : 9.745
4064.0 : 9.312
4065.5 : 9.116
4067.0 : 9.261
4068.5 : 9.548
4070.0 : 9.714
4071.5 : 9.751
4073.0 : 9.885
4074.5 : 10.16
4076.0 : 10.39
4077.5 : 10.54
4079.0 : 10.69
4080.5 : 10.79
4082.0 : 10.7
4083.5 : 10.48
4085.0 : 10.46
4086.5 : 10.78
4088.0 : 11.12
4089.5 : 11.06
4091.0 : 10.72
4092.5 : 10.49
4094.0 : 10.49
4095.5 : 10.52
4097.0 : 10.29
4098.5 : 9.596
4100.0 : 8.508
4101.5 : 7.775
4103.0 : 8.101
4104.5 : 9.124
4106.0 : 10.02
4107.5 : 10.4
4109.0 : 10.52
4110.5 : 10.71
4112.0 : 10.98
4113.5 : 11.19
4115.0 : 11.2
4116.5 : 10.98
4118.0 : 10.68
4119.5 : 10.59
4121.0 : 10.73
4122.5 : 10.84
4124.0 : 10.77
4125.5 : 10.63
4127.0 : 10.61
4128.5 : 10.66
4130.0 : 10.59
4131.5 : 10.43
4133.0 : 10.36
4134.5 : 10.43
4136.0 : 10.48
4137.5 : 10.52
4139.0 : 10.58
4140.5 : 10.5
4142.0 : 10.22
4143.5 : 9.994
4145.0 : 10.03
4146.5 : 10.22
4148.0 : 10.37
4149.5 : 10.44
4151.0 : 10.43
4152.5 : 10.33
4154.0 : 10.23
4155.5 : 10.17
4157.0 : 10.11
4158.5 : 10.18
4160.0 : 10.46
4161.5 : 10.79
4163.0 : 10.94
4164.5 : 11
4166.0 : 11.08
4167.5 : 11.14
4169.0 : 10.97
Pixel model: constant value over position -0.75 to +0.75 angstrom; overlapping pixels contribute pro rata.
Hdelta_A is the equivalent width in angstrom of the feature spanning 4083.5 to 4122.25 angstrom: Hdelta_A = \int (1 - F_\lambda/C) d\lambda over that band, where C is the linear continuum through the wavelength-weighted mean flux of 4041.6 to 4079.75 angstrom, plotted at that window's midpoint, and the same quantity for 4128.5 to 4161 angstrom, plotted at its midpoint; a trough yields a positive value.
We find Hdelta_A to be -0.21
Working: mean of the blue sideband 10.1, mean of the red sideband 10.3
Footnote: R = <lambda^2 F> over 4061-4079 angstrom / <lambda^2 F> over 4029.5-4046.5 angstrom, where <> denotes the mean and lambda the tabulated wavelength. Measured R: 1.0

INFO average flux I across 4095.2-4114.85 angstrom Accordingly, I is 9.85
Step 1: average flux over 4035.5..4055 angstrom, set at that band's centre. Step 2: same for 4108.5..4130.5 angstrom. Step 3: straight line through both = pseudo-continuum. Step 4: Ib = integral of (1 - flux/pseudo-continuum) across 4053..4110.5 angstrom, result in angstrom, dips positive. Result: 3.7 angstrom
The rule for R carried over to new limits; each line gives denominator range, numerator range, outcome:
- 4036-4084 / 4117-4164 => 1.06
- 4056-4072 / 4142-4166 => 1.13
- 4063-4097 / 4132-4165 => 1.05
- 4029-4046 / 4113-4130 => 1.08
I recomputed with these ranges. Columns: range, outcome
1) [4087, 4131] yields 10.3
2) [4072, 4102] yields 10.3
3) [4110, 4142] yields 10.7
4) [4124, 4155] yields 10.4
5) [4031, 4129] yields 10.3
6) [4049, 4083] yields 10.1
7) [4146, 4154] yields 10.4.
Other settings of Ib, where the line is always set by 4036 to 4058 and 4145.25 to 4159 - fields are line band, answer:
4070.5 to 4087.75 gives 0.1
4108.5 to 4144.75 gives -1.0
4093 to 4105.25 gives 1.3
